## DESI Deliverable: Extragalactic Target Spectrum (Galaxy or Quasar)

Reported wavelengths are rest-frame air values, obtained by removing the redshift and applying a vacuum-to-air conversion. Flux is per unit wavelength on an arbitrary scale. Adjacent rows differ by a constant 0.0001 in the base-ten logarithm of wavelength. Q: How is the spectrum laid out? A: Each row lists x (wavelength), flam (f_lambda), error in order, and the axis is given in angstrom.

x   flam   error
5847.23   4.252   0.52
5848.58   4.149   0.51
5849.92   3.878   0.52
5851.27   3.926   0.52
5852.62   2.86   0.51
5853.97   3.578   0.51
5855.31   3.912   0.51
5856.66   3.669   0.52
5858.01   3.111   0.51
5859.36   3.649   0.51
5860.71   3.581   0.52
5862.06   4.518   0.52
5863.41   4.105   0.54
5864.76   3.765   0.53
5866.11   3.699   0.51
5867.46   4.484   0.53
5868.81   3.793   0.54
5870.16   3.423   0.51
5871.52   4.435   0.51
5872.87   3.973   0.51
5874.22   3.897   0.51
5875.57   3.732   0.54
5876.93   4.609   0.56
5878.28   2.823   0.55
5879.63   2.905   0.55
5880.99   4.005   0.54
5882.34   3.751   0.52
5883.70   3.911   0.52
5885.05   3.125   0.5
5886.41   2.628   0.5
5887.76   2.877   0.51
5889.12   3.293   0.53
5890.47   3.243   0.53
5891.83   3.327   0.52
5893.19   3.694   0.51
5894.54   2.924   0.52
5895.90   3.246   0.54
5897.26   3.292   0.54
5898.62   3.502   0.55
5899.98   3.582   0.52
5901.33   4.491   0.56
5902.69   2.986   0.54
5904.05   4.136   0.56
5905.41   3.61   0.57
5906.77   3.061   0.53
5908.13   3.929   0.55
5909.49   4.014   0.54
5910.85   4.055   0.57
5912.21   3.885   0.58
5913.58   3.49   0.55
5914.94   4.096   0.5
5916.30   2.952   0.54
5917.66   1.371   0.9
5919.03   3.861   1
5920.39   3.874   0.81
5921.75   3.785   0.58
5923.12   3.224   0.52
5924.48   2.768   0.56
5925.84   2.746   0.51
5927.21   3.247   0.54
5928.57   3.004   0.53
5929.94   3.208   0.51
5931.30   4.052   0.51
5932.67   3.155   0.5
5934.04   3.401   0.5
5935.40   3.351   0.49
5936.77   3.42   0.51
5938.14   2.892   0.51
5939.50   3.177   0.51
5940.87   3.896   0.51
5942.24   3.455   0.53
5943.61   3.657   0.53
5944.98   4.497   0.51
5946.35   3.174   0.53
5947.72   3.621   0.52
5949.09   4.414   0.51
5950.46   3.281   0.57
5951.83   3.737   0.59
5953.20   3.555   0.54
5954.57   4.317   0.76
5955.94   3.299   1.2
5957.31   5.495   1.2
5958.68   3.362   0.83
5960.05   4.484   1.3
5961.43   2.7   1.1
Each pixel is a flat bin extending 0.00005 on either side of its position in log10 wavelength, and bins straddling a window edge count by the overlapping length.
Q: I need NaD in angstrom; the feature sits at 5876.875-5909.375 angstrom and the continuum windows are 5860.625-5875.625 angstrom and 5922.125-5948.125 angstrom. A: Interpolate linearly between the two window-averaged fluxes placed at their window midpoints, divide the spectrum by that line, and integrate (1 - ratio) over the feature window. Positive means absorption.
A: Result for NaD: 2.6 angstrom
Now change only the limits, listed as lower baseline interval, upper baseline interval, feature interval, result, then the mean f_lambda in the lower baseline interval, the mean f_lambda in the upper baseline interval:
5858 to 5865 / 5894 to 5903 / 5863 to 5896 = 0.7 angstrom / 3.85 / 3.46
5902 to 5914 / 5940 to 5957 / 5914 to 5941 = 3.4 angstrom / 3.69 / 3.77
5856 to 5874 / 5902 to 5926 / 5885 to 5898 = 1.7 angstrom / 3.86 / 3.45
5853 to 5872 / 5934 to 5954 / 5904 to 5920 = 0.7 angstrom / 3.82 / 3.58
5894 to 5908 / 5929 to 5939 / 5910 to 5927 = 0.4 angstrom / 3.51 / 3.34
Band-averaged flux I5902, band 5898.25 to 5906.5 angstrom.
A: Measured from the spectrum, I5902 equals 3.7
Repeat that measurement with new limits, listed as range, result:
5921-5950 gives 3.44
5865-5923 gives 3.56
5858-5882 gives 3.82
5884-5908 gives 3.38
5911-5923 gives 3.43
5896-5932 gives 3.47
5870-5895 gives 3.51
